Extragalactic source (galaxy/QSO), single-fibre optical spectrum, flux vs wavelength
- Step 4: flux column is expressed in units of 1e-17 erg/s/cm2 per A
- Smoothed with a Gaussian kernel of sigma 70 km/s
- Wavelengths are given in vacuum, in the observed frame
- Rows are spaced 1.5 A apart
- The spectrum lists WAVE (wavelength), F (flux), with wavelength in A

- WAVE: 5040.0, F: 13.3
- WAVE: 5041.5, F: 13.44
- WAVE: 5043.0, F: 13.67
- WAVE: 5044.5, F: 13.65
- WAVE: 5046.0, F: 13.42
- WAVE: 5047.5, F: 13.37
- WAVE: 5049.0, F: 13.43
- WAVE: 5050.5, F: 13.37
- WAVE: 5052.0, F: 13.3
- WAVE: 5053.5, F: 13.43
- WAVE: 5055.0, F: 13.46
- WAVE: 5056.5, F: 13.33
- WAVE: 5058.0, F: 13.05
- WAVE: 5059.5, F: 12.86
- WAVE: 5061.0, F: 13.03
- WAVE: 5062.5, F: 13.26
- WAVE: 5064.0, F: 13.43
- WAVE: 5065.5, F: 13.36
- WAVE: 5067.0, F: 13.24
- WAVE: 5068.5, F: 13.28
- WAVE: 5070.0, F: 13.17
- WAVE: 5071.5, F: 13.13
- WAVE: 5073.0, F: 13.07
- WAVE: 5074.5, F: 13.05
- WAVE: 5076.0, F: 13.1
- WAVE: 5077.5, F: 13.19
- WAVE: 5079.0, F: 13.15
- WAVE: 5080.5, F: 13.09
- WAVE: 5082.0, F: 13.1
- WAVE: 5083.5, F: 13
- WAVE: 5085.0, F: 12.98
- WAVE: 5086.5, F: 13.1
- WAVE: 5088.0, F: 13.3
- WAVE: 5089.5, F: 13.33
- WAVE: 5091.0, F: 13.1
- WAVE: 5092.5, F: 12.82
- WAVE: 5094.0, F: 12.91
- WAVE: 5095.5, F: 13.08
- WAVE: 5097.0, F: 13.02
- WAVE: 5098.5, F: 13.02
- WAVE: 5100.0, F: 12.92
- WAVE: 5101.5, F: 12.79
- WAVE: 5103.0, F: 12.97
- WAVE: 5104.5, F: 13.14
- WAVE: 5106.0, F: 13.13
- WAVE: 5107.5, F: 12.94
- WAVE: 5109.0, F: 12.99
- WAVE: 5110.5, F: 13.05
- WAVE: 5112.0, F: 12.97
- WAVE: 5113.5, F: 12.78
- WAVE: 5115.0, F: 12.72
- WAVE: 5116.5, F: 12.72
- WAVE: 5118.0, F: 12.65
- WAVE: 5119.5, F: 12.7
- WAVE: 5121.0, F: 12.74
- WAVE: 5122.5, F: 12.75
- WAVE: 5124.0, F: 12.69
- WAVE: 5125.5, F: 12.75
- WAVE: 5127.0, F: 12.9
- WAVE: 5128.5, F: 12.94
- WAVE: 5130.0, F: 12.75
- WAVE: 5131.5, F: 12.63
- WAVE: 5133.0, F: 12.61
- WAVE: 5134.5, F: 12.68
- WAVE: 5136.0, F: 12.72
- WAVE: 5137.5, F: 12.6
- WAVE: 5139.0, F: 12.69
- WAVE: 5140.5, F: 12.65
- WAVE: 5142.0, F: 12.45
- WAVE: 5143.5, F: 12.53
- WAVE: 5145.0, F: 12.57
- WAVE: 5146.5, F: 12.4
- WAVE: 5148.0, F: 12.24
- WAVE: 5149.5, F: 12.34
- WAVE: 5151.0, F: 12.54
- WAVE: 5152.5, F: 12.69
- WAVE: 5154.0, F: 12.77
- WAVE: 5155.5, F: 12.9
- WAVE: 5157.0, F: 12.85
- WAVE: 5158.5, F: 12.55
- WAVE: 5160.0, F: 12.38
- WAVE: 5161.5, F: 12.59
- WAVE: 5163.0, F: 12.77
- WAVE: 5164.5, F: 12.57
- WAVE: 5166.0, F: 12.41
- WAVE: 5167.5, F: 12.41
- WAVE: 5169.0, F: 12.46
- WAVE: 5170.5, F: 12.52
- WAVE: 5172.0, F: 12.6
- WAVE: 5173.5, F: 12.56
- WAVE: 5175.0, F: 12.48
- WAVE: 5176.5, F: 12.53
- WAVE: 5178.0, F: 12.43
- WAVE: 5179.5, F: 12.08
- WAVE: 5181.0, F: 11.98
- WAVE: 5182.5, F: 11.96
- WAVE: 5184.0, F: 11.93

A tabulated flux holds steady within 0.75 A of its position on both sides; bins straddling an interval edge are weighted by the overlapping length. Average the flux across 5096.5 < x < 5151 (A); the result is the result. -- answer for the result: 12.7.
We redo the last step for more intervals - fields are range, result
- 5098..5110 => 13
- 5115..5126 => 12.7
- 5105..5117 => 12.9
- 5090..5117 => 13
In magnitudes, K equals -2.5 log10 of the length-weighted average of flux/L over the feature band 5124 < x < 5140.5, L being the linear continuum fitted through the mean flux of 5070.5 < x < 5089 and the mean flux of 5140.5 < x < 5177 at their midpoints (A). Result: 0.00 mag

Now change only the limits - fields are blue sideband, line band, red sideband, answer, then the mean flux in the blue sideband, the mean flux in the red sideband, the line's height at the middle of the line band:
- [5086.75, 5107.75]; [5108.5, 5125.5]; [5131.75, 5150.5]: 0.002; 13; 12.5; 12.8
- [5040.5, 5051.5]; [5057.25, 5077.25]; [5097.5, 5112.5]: 0.012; 13.5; 13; 13.3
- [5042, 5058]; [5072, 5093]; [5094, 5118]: 0.003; 13.4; 12.9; 13.1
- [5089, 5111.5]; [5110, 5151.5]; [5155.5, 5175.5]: 0.011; 13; 12.6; 12.8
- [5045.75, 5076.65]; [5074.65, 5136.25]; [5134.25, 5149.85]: -0.006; 13.2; 12.5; 12.9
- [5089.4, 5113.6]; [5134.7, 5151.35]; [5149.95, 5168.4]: 0.017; 13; 12.6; 12.7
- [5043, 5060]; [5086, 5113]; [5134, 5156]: -0.006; 13.4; 12.6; 13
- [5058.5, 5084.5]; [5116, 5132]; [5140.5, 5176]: 0.003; 13.1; 12.5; 12.8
